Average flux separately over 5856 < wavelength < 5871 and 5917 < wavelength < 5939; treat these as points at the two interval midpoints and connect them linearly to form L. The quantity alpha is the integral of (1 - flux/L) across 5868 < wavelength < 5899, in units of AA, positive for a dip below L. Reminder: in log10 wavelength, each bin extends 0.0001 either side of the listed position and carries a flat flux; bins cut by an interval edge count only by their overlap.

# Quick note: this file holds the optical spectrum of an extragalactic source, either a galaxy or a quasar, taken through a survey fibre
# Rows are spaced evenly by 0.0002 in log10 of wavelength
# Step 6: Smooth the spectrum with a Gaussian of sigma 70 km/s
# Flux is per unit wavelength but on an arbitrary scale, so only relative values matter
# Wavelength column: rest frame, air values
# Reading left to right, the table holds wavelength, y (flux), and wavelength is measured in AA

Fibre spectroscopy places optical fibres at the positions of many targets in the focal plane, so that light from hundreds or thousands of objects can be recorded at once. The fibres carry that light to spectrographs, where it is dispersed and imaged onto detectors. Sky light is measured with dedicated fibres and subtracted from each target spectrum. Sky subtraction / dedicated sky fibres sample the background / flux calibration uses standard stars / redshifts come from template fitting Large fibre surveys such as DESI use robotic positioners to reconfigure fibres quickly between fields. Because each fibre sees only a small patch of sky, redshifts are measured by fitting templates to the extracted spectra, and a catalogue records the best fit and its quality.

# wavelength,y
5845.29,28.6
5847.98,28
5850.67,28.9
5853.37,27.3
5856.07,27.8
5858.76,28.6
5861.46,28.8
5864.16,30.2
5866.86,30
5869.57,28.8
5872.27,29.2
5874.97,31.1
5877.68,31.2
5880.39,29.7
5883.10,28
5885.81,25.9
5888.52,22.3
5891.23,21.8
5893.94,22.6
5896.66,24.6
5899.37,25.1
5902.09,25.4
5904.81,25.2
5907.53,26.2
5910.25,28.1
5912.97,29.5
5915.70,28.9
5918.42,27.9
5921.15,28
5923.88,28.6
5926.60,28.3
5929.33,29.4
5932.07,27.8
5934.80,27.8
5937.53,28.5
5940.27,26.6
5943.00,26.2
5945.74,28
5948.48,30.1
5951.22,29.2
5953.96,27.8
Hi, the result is 2.2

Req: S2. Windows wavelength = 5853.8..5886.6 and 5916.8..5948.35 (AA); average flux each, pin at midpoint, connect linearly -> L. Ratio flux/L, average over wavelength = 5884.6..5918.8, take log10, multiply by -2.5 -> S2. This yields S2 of 0.12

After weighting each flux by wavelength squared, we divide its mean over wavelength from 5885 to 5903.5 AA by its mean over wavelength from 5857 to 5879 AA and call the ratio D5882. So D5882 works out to 0.8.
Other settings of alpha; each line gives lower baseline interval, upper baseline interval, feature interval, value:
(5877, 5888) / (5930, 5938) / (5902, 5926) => 0.3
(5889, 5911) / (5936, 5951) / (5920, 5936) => -0.9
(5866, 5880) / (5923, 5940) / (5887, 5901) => 2.9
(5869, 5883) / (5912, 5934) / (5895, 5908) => 1.8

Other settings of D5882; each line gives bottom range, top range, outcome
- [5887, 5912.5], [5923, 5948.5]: 1.14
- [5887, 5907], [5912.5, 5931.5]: 1.20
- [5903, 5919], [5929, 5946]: 1.01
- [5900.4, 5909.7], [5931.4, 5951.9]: 1.10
